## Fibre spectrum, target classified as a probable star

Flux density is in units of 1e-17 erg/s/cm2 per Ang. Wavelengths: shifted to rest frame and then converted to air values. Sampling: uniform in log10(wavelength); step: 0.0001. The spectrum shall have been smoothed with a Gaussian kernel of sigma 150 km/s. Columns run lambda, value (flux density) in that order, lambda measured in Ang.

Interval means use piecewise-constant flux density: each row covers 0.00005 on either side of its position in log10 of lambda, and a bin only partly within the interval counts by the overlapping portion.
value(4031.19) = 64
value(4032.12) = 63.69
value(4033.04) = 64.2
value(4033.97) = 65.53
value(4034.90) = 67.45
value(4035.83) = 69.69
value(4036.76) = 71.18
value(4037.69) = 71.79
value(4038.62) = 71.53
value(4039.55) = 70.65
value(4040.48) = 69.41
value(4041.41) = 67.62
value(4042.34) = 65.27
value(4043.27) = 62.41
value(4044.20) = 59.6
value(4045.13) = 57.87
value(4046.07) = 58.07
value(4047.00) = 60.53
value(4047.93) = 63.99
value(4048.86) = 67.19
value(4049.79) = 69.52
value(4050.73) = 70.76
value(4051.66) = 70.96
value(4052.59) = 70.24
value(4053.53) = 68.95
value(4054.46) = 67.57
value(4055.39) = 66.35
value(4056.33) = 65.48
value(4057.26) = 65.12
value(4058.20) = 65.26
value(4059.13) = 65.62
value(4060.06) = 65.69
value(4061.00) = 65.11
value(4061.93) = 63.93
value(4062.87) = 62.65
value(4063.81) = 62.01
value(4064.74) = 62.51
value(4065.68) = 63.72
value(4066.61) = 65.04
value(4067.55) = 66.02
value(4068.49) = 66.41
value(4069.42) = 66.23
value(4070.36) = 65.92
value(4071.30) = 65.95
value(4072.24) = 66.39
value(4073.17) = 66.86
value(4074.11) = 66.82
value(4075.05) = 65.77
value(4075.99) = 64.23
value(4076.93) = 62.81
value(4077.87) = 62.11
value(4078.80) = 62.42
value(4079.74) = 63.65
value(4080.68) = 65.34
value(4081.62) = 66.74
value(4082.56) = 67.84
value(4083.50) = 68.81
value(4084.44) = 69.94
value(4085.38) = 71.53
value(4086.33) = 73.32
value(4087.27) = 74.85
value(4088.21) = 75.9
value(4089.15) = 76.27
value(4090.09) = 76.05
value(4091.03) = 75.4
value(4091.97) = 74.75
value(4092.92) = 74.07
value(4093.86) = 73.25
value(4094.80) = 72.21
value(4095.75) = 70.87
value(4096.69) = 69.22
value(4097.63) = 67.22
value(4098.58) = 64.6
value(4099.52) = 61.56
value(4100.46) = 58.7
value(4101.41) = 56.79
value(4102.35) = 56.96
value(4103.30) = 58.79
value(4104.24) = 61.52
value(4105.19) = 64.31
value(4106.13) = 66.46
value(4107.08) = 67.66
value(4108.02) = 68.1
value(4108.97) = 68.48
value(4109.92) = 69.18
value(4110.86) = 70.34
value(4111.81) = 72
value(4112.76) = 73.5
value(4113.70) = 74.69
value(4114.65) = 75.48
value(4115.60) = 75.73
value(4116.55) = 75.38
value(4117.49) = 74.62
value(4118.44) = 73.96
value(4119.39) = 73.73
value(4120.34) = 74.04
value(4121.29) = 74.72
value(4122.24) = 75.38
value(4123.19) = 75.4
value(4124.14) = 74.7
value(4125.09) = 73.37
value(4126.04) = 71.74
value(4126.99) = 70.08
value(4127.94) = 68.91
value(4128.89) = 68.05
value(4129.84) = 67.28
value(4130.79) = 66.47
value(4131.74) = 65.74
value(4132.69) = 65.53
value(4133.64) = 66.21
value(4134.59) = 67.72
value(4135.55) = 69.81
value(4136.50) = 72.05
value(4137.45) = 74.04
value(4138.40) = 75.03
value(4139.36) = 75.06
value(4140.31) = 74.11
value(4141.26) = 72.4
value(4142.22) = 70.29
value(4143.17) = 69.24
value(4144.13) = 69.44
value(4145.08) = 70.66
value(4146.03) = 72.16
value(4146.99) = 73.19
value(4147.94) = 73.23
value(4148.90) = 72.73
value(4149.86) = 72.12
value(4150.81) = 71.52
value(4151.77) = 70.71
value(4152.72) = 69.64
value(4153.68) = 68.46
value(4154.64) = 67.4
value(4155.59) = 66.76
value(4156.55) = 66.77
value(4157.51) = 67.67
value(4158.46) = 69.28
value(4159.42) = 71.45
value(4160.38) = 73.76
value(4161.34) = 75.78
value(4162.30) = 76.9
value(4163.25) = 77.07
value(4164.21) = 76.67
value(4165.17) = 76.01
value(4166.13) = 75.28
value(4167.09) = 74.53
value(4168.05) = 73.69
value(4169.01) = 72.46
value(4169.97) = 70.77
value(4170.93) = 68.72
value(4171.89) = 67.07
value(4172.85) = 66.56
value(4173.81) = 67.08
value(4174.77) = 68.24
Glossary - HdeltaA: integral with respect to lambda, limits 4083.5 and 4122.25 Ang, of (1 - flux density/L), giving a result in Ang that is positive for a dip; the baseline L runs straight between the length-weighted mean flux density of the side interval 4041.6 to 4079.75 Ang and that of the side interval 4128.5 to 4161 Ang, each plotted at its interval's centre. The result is -1.5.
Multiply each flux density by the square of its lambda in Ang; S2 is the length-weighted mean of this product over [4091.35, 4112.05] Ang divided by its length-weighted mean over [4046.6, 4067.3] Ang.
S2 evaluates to 1.03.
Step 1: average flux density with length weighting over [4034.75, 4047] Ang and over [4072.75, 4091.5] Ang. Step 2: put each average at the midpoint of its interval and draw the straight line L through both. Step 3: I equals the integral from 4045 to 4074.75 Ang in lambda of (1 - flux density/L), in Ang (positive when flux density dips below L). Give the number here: 0.8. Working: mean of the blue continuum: 66.1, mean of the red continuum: 68.8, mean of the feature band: 65.5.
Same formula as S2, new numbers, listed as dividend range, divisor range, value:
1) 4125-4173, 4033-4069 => 1.13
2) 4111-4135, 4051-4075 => 1.12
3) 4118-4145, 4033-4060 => 1.12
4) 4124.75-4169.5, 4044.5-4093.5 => 1.10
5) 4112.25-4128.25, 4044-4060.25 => 1.16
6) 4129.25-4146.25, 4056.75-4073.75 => 1.12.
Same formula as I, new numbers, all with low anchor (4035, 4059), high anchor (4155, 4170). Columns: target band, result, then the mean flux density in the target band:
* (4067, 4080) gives 0.56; 65.1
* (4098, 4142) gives 0.63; 69.6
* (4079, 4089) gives -0.17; 69.8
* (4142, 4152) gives 0.08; 71.4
